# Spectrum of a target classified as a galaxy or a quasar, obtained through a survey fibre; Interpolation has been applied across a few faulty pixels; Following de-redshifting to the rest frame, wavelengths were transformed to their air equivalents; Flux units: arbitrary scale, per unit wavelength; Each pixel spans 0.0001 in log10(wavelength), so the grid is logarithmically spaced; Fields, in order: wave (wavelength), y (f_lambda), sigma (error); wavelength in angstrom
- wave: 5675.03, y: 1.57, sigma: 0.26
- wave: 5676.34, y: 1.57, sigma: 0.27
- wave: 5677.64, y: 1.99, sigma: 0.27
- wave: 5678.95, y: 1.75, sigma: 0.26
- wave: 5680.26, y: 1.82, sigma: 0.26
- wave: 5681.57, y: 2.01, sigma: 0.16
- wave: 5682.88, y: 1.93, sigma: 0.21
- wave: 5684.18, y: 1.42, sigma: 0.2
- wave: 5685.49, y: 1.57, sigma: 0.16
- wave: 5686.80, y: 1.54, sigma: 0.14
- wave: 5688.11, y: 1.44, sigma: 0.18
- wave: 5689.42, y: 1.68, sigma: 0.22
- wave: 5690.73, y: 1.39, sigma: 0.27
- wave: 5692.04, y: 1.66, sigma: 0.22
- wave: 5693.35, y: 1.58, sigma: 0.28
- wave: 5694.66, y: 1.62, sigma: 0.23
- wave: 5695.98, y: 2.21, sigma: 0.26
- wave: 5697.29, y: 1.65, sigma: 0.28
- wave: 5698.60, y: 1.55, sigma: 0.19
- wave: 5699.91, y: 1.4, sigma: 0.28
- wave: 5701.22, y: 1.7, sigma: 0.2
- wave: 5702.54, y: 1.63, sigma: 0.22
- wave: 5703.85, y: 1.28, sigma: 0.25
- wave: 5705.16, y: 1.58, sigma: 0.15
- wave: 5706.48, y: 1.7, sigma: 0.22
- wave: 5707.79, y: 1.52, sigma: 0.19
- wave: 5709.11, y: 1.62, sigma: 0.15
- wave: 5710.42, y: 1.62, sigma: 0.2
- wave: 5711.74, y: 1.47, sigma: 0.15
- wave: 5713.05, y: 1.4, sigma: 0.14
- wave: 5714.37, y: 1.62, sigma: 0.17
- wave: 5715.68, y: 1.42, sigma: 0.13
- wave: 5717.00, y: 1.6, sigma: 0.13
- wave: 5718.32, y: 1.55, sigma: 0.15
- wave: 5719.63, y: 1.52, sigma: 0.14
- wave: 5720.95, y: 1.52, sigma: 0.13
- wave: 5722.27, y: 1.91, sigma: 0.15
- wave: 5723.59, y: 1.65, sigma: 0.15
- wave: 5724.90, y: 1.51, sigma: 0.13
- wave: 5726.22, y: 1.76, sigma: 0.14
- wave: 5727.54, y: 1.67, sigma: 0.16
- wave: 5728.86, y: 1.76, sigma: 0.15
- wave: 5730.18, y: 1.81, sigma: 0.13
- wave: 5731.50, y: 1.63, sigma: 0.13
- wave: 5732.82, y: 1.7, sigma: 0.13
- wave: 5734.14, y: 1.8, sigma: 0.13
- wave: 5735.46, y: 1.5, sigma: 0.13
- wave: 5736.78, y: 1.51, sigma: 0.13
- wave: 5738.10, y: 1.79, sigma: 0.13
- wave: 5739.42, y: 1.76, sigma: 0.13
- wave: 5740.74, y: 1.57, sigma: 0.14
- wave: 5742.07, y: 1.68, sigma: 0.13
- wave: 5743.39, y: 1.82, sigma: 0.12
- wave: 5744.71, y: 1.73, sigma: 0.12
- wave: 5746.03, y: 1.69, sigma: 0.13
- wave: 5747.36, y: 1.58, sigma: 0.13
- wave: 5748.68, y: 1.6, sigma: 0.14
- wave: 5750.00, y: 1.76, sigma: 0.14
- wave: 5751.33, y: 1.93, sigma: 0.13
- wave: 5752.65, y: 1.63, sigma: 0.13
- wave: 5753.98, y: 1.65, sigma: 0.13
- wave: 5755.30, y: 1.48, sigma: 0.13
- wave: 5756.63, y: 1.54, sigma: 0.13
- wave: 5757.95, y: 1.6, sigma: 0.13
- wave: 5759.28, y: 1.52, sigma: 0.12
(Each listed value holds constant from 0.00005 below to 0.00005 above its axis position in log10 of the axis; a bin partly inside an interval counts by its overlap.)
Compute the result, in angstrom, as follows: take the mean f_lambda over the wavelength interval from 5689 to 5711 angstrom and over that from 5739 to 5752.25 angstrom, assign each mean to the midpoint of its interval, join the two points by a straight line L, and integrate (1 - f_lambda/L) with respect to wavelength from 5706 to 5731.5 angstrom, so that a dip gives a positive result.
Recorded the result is 0.6 angstrom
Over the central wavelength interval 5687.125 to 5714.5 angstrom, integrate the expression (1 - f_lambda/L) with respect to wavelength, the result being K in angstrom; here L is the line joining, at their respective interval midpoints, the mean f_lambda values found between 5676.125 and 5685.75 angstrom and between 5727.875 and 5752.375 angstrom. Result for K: 2.57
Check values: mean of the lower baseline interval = 1.77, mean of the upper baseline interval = 1.7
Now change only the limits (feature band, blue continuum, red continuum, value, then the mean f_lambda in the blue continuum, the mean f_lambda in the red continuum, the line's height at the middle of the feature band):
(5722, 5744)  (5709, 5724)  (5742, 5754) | -0.6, 1.57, 1.71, 1.65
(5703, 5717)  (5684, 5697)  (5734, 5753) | 1.0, 1.62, 1.69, 1.64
